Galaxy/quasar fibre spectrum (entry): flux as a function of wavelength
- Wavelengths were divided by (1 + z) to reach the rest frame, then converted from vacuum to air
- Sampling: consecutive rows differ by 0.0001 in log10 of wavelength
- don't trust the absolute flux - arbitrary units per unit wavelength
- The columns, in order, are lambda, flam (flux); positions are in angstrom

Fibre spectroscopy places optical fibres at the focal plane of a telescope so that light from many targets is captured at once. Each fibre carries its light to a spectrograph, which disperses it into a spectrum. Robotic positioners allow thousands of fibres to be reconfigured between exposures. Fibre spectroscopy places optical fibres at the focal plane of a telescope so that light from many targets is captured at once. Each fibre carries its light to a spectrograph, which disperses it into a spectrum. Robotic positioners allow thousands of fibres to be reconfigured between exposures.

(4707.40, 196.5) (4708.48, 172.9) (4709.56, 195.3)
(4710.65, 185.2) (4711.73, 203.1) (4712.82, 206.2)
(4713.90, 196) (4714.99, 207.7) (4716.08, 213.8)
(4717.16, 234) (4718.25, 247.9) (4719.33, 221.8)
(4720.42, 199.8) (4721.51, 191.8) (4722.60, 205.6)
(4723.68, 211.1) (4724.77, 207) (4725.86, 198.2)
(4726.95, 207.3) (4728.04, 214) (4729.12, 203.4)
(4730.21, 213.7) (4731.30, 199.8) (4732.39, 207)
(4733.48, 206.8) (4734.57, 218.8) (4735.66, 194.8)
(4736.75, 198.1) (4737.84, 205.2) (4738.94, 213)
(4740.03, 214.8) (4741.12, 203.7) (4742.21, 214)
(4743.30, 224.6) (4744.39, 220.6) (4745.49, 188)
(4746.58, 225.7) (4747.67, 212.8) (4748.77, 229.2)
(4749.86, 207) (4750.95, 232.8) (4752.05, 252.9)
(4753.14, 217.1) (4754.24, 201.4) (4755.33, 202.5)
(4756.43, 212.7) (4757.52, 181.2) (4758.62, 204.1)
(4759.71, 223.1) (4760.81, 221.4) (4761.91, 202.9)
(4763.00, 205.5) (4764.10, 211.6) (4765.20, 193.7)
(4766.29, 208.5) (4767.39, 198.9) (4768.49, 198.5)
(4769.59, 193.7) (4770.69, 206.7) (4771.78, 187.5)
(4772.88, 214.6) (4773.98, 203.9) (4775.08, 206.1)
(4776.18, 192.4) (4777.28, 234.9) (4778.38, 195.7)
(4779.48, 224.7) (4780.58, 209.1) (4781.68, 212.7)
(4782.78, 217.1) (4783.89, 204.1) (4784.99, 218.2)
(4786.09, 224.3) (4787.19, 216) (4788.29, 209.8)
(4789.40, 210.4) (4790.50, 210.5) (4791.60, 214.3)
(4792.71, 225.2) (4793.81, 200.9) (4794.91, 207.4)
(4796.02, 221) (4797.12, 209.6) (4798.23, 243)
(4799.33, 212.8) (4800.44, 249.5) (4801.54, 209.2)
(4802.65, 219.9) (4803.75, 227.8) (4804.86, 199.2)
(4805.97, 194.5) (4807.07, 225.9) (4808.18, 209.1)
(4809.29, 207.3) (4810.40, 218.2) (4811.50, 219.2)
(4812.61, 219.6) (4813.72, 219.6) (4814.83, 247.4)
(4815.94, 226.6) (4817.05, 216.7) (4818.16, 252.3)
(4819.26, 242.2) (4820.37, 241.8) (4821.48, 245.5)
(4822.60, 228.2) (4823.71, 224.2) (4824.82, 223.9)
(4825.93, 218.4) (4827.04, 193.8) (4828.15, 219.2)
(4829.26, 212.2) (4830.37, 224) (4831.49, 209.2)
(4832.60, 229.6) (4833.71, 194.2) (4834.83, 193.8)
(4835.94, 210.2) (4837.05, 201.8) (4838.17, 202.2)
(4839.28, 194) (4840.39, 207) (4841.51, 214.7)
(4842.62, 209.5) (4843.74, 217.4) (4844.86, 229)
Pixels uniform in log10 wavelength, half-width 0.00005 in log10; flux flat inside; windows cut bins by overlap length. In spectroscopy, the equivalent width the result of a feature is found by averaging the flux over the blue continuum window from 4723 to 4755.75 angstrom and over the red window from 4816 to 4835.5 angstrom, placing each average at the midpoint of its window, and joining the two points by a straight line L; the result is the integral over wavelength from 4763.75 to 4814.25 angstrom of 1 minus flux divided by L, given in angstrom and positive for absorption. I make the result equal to 1.24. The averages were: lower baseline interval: 212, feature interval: 212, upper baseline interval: 222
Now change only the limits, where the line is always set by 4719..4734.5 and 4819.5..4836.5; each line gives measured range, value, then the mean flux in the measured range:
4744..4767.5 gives -0.2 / 212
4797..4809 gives -0.2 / 218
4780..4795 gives 0.0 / 213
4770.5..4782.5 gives 0.2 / 208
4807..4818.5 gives -0.4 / 223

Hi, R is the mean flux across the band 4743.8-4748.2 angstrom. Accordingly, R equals 212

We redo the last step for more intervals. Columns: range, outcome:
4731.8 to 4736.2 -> 207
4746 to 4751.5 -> 221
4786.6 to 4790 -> 212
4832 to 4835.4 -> 206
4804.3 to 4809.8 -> 207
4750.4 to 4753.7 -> 234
